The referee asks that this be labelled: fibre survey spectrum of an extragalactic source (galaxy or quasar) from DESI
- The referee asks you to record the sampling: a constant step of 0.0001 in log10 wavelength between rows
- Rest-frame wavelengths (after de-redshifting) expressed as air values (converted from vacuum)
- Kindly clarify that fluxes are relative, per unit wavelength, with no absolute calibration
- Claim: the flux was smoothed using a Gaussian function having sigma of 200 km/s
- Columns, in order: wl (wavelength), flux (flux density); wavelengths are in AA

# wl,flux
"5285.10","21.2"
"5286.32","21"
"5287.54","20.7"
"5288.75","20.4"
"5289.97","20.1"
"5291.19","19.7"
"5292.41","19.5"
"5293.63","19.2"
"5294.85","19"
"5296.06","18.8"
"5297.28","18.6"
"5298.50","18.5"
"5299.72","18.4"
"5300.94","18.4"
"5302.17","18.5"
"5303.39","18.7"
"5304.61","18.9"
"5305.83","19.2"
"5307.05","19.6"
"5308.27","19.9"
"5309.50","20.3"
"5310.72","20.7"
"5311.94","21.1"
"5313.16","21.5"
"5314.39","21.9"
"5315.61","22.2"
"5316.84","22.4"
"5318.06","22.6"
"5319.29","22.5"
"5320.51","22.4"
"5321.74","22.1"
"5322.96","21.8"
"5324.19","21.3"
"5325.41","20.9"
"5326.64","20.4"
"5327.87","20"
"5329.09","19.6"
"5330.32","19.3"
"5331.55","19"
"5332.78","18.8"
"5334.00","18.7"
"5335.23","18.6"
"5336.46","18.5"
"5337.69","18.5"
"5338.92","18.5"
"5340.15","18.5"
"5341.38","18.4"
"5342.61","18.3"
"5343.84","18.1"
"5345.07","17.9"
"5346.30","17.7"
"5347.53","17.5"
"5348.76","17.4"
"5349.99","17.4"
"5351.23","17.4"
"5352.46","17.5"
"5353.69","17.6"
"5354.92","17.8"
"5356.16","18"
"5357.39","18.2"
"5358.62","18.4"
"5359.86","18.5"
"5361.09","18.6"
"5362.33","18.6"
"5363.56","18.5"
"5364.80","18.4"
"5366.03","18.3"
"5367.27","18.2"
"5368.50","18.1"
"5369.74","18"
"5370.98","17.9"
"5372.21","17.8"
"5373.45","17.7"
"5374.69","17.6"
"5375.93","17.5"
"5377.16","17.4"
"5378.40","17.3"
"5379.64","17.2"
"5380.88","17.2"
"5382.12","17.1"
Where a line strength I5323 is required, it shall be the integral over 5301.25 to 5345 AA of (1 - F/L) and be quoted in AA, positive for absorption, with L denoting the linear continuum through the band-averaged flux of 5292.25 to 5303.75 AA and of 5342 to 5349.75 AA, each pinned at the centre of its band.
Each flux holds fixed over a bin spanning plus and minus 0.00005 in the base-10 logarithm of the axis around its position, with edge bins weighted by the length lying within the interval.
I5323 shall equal -4.2 AA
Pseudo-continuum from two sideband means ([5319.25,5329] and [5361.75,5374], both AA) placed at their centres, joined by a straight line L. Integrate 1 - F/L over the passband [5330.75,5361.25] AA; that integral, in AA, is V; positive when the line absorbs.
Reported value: 2.4 AA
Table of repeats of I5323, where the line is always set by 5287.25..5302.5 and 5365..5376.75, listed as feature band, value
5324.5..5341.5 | -0.6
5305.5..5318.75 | -1.5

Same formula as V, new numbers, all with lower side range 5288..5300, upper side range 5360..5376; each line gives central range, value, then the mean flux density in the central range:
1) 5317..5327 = -1.6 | 21.8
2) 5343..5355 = 0.5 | 17.6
